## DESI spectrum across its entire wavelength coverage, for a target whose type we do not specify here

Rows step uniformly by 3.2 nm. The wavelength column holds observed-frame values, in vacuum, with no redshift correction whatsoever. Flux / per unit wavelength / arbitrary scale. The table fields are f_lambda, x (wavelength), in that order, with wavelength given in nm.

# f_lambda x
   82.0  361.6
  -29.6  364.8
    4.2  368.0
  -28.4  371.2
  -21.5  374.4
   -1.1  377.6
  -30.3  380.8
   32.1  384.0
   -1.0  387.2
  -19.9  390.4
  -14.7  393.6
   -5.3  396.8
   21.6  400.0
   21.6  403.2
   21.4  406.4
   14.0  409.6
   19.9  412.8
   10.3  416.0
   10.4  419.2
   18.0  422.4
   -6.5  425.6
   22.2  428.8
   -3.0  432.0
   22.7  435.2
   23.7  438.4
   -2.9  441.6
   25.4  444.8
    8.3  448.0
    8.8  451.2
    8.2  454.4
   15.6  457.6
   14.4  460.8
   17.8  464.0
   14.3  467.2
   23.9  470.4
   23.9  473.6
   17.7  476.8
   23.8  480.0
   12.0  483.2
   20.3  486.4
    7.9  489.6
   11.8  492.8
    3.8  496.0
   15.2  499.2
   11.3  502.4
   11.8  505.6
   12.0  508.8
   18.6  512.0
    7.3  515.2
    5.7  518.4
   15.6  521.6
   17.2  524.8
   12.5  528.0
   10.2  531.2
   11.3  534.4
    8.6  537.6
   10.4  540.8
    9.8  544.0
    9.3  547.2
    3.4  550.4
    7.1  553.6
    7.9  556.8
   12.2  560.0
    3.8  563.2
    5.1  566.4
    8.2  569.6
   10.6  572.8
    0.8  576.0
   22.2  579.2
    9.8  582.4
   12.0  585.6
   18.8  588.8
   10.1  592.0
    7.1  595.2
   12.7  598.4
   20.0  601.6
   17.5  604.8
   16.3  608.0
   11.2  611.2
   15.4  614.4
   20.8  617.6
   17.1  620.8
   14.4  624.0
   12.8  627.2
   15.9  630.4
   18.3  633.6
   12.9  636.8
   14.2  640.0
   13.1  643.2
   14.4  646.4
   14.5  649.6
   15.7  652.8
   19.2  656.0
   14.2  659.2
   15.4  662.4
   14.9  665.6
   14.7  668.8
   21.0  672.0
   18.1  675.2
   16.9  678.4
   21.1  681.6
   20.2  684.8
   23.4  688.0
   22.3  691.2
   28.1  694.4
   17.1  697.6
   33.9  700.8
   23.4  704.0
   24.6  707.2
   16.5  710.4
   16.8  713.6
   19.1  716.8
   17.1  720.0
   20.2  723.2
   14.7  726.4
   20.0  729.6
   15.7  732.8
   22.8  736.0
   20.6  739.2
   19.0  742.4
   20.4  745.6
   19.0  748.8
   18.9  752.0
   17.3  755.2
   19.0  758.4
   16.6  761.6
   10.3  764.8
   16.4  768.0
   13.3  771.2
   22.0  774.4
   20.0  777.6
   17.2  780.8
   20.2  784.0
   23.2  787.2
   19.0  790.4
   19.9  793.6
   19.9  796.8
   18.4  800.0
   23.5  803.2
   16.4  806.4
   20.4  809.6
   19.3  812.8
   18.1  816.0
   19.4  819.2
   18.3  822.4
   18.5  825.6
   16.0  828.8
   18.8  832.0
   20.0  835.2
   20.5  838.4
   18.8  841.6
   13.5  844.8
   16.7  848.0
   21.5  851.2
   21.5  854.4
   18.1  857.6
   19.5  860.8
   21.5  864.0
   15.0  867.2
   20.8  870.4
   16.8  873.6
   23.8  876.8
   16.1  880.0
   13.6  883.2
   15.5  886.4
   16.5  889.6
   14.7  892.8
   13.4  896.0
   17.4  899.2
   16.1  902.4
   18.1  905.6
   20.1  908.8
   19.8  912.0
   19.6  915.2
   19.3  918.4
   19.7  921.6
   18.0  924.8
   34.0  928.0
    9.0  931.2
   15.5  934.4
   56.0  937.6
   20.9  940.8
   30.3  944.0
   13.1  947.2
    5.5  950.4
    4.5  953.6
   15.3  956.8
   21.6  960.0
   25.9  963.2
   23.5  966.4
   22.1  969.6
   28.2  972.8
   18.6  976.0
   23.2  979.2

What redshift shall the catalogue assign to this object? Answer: 0.415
